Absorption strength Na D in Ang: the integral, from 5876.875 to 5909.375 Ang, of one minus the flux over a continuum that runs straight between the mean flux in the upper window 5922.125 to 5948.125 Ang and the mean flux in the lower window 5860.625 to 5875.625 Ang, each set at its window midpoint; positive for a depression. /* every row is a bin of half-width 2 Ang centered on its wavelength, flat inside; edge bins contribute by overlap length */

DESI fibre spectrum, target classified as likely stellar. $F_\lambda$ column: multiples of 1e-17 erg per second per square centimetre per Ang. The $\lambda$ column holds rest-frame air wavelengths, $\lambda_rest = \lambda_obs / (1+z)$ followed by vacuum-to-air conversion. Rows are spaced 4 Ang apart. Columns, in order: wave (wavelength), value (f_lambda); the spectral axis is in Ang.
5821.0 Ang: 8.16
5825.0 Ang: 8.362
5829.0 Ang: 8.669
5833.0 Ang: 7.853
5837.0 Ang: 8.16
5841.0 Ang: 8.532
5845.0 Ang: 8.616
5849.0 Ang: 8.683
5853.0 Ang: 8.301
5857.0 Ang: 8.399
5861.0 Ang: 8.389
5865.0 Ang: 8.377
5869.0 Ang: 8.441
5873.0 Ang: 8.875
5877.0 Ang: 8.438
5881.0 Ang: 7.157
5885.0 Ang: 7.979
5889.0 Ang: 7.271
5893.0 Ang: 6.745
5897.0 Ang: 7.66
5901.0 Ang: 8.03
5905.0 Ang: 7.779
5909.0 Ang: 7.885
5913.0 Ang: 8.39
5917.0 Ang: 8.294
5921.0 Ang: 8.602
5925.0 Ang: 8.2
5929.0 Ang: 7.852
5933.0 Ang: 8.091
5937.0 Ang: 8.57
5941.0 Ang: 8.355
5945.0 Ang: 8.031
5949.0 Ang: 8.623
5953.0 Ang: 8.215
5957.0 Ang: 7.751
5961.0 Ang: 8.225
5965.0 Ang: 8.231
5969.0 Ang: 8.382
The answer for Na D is 3.1 Ang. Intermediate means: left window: 8.53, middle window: 7.6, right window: 8.22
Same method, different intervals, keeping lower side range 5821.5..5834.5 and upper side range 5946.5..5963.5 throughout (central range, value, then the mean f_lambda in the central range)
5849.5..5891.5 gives 0.5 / 8.16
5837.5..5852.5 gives -0.5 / 8.53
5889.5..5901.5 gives 1.3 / 7.38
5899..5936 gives 0.4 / 8.14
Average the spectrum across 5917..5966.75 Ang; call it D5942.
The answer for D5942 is 8.23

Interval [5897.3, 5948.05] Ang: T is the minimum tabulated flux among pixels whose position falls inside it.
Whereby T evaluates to 7.779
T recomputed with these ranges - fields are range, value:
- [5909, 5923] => 7.885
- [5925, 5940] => 7.852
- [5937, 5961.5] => 7.751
